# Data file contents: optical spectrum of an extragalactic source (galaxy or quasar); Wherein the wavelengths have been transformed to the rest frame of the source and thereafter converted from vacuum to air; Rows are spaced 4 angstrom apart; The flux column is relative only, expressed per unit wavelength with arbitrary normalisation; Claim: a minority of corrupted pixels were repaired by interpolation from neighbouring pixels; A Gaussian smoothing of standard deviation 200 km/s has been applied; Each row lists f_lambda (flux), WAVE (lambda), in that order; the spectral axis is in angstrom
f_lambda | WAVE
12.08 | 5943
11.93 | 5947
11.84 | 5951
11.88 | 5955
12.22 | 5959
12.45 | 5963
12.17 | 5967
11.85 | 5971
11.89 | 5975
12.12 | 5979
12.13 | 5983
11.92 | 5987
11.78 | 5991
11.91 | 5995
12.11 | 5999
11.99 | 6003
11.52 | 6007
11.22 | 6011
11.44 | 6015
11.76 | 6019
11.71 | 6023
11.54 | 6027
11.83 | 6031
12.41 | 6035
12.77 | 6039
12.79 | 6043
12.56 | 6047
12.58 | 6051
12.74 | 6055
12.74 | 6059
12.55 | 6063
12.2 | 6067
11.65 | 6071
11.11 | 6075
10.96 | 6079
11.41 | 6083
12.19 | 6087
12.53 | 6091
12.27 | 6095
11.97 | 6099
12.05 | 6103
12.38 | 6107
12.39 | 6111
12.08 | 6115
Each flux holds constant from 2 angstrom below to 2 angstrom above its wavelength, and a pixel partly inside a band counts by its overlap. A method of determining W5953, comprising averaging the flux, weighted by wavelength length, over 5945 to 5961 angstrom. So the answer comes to 12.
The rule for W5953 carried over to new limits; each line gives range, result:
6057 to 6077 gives 12.1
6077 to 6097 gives 11.9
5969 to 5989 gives 12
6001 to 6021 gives 11.6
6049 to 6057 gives 12.7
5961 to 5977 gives 12.1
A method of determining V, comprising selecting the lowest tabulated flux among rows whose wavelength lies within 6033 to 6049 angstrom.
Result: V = 12.41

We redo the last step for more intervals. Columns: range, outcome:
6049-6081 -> 10.96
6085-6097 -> 12.19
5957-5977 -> 11.85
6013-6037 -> 11.44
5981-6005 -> 11.78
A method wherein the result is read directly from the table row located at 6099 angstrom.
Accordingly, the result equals 11.97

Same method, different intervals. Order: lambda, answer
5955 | 11.88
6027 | 11.54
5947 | 11.93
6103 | 12.05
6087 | 12.19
